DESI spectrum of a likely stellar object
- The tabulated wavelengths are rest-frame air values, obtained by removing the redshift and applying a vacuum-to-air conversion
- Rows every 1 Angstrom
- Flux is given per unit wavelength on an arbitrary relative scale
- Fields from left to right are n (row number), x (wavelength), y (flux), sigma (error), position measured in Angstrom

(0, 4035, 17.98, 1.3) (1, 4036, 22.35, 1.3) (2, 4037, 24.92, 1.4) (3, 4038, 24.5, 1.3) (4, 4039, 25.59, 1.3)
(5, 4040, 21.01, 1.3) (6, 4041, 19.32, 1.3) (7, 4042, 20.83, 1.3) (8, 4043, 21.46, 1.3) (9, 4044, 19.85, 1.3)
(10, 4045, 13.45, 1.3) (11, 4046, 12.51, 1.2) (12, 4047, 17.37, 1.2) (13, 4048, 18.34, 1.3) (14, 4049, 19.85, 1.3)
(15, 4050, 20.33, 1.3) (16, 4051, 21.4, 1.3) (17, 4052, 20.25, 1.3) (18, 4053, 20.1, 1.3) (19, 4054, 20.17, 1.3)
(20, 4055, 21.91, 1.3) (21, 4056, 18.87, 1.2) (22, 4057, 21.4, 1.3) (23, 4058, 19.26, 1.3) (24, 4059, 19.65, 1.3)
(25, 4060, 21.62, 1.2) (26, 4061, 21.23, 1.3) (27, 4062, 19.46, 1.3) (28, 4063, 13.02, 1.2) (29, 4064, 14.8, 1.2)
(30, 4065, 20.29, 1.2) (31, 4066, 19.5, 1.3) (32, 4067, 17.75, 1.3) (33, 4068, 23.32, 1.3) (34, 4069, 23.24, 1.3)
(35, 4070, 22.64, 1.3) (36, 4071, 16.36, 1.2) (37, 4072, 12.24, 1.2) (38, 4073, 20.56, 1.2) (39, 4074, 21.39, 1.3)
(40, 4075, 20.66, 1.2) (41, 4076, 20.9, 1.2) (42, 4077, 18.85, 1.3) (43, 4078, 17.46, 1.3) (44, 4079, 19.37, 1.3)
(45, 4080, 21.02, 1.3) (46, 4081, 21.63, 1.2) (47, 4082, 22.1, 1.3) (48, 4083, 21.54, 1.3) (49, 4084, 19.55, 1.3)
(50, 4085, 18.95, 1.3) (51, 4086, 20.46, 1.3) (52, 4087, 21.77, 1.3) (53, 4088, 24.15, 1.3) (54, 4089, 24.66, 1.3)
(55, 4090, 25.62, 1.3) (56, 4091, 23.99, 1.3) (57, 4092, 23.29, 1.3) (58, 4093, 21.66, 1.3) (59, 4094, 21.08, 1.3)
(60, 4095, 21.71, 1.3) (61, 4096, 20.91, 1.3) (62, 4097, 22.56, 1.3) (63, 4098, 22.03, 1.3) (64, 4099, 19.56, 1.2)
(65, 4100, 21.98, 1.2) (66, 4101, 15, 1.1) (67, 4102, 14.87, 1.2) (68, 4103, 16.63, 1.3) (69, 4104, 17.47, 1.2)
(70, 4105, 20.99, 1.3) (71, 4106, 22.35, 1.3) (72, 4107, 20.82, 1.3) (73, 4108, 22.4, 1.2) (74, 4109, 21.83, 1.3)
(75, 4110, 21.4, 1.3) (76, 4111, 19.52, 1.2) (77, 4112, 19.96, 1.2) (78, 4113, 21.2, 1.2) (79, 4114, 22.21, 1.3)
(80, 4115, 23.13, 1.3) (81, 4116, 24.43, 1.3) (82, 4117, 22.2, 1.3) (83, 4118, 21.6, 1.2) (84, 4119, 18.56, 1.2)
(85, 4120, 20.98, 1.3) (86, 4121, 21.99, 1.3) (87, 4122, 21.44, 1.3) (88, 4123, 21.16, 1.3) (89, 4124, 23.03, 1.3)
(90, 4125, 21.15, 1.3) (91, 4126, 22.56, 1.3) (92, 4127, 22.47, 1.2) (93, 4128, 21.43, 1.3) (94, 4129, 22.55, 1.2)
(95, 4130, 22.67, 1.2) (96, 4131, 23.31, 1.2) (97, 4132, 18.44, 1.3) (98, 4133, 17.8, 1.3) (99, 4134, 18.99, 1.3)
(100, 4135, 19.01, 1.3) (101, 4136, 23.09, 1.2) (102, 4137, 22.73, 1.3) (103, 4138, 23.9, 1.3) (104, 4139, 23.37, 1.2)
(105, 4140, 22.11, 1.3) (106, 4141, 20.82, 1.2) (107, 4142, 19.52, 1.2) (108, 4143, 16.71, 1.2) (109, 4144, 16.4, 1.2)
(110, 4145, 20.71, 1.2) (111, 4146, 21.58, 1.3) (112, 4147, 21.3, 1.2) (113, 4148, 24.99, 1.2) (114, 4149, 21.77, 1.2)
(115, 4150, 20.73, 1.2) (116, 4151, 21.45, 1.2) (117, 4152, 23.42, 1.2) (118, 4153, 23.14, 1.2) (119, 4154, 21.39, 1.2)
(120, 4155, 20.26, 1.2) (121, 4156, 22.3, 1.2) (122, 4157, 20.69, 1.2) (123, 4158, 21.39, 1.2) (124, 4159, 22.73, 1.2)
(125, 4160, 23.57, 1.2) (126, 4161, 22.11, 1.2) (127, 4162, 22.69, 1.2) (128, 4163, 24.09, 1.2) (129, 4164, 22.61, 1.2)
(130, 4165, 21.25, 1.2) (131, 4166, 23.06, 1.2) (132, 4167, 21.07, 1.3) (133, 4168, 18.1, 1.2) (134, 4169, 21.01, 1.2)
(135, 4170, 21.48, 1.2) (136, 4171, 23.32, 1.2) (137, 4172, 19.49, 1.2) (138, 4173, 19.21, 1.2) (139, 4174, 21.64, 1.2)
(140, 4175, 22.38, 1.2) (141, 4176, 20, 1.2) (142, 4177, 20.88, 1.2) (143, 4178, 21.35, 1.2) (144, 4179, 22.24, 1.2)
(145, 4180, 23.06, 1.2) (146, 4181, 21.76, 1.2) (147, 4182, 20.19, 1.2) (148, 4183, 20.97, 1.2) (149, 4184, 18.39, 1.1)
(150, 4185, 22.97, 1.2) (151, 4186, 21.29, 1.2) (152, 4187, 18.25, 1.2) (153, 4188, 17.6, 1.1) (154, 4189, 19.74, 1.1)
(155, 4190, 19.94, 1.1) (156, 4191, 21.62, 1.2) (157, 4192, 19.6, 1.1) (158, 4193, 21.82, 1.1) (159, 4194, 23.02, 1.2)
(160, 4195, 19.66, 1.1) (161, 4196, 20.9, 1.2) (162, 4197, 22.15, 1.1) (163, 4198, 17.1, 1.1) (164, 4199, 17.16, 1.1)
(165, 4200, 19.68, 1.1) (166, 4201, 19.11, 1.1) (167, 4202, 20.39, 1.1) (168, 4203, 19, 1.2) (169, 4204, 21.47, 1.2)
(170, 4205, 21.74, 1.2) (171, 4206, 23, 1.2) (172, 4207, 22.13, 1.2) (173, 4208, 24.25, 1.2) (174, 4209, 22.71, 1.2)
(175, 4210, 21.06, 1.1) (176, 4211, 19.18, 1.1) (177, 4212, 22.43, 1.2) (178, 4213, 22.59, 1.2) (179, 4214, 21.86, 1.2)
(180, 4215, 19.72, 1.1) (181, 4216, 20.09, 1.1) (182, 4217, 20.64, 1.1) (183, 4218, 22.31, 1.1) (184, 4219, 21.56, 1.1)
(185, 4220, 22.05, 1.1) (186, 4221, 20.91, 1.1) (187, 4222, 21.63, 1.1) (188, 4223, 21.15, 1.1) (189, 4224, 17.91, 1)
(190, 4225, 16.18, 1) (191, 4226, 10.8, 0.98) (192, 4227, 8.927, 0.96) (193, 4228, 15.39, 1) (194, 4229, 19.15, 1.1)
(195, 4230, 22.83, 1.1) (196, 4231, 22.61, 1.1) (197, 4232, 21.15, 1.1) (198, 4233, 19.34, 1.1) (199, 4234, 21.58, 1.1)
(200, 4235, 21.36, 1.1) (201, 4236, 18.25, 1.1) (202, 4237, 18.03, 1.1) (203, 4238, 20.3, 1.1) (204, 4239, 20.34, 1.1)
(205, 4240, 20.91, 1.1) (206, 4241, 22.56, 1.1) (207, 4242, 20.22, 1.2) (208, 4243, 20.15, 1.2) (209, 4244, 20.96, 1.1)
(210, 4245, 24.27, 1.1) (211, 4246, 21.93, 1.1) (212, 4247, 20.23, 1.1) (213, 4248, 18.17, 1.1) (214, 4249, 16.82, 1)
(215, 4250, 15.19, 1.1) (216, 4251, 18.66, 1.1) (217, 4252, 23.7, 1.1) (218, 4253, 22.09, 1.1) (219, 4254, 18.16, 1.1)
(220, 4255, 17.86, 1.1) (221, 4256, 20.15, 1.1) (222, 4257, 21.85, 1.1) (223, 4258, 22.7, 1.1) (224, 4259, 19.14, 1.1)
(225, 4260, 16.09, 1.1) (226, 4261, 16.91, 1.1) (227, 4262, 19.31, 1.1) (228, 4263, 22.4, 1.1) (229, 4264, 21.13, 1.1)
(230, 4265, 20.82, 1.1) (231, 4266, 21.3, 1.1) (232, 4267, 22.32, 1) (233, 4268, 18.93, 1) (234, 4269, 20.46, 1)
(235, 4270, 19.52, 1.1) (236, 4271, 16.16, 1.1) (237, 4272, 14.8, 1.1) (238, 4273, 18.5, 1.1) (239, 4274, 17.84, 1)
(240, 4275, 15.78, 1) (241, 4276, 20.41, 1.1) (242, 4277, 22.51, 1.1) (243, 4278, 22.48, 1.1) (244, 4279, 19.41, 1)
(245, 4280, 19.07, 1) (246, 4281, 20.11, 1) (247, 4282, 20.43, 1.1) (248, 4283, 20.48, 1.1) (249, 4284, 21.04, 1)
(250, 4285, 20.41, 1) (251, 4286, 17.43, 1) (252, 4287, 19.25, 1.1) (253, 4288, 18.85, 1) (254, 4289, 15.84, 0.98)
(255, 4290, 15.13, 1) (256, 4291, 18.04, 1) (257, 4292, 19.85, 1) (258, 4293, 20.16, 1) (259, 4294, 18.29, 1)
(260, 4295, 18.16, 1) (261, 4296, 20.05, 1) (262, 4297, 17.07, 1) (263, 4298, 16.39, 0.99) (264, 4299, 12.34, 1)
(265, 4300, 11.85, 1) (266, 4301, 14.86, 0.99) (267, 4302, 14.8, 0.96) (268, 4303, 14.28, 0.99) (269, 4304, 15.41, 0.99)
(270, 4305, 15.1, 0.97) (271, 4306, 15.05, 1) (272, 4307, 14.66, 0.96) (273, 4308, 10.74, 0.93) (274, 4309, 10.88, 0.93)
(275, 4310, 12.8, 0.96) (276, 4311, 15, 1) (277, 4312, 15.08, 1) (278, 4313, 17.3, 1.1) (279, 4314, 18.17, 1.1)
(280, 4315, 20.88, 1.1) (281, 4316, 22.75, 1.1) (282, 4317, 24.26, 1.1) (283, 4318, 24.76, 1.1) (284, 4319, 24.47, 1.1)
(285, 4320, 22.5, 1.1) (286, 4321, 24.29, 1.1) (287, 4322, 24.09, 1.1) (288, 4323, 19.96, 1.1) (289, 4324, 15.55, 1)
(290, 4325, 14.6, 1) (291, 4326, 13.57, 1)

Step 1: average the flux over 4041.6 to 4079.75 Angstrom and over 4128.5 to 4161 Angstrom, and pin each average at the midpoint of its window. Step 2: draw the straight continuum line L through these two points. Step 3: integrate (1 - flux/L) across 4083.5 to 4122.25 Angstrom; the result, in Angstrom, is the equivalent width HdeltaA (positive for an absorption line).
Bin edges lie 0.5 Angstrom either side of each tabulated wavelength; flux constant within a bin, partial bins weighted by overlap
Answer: -1.61 Angstrom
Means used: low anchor 19.3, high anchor 21.4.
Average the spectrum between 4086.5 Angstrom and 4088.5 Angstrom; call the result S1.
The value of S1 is 23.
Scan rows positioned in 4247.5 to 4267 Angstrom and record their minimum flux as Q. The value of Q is 15.19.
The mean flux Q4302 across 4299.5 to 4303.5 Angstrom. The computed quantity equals 13.9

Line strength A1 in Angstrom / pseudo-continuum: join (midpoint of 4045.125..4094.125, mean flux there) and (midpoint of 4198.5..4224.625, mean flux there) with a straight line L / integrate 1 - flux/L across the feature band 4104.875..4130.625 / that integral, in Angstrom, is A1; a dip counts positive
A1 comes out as -1.7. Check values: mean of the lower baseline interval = 20.1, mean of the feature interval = 21.7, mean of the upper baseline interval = 21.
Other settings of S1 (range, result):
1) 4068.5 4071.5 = 20.7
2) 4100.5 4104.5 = 16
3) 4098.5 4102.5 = 17.9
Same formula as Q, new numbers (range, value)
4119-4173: 16.4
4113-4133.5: 17.8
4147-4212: 17.1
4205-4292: 8.927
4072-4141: 12.24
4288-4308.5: 10.74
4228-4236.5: 15.39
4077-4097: 17.46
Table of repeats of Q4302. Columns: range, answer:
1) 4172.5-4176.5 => 20.8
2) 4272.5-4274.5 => 18.2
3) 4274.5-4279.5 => 20.1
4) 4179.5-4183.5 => 21.5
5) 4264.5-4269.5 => 20.8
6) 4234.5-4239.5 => 19.7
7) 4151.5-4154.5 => 22.7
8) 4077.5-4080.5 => 19.3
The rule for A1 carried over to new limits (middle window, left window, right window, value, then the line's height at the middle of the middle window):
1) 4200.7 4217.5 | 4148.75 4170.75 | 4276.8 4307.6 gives -0.8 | 20.3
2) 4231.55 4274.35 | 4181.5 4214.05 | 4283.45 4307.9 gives -3.2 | 18.5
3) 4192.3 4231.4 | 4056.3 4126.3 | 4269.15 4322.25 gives -2.1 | 19.1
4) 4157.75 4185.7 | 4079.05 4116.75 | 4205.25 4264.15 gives -1.3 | 20.6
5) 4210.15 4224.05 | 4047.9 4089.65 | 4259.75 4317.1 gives -1.9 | 18.6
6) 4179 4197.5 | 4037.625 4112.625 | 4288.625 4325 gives -1.8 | 18.9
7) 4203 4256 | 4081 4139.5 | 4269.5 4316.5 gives -4.0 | 18.7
